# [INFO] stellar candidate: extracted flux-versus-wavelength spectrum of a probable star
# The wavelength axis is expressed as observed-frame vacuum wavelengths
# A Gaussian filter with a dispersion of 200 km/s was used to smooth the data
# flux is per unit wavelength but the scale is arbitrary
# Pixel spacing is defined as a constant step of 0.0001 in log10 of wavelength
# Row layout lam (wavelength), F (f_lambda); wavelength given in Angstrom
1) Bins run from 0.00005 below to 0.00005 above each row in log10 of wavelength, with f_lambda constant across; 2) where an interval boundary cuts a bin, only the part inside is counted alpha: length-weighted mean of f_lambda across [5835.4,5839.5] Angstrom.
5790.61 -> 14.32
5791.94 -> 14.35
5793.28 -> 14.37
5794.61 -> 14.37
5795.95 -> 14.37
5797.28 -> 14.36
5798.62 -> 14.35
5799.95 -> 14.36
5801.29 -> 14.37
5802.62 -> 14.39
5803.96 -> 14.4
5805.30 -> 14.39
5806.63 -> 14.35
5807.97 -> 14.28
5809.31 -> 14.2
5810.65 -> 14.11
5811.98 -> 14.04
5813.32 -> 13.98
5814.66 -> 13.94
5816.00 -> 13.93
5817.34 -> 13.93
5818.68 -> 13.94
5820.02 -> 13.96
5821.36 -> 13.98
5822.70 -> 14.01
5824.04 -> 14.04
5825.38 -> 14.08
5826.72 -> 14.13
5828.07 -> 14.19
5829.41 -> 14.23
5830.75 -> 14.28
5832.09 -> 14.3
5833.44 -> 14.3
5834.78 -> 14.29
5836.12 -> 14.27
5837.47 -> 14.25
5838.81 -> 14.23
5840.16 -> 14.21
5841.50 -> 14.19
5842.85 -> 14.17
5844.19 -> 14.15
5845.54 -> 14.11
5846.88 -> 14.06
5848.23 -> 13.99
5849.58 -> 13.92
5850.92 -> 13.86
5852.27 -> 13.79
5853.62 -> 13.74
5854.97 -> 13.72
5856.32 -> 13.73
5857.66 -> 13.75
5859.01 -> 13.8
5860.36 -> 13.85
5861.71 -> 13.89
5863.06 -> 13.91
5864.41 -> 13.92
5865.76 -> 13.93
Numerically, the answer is 14.2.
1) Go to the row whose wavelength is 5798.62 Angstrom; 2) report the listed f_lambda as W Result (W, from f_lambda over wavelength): 14.35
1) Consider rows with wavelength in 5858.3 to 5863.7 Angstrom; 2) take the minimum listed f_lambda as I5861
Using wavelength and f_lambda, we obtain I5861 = 13.8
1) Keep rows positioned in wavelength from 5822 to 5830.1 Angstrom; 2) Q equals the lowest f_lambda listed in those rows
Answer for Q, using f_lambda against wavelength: 14.01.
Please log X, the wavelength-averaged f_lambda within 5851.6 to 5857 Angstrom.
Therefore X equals 13.8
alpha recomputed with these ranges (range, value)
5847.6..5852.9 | 13.9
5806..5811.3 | 14.2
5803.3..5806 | 14.4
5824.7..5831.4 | 14.2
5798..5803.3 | 14.4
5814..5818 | 13.9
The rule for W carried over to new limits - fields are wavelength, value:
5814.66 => 13.94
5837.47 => 14.25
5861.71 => 13.89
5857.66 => 13.75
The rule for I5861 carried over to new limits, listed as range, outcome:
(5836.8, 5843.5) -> 14.17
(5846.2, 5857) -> 13.72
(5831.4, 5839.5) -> 14.23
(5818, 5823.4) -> 13.94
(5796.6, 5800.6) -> 14.35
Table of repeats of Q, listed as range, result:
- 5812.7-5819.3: 13.93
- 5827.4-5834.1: 14.19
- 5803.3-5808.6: 14.28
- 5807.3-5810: 14.2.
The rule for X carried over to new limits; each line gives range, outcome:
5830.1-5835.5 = 14.3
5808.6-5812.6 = 14.1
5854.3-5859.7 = 13.8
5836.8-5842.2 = 14.2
